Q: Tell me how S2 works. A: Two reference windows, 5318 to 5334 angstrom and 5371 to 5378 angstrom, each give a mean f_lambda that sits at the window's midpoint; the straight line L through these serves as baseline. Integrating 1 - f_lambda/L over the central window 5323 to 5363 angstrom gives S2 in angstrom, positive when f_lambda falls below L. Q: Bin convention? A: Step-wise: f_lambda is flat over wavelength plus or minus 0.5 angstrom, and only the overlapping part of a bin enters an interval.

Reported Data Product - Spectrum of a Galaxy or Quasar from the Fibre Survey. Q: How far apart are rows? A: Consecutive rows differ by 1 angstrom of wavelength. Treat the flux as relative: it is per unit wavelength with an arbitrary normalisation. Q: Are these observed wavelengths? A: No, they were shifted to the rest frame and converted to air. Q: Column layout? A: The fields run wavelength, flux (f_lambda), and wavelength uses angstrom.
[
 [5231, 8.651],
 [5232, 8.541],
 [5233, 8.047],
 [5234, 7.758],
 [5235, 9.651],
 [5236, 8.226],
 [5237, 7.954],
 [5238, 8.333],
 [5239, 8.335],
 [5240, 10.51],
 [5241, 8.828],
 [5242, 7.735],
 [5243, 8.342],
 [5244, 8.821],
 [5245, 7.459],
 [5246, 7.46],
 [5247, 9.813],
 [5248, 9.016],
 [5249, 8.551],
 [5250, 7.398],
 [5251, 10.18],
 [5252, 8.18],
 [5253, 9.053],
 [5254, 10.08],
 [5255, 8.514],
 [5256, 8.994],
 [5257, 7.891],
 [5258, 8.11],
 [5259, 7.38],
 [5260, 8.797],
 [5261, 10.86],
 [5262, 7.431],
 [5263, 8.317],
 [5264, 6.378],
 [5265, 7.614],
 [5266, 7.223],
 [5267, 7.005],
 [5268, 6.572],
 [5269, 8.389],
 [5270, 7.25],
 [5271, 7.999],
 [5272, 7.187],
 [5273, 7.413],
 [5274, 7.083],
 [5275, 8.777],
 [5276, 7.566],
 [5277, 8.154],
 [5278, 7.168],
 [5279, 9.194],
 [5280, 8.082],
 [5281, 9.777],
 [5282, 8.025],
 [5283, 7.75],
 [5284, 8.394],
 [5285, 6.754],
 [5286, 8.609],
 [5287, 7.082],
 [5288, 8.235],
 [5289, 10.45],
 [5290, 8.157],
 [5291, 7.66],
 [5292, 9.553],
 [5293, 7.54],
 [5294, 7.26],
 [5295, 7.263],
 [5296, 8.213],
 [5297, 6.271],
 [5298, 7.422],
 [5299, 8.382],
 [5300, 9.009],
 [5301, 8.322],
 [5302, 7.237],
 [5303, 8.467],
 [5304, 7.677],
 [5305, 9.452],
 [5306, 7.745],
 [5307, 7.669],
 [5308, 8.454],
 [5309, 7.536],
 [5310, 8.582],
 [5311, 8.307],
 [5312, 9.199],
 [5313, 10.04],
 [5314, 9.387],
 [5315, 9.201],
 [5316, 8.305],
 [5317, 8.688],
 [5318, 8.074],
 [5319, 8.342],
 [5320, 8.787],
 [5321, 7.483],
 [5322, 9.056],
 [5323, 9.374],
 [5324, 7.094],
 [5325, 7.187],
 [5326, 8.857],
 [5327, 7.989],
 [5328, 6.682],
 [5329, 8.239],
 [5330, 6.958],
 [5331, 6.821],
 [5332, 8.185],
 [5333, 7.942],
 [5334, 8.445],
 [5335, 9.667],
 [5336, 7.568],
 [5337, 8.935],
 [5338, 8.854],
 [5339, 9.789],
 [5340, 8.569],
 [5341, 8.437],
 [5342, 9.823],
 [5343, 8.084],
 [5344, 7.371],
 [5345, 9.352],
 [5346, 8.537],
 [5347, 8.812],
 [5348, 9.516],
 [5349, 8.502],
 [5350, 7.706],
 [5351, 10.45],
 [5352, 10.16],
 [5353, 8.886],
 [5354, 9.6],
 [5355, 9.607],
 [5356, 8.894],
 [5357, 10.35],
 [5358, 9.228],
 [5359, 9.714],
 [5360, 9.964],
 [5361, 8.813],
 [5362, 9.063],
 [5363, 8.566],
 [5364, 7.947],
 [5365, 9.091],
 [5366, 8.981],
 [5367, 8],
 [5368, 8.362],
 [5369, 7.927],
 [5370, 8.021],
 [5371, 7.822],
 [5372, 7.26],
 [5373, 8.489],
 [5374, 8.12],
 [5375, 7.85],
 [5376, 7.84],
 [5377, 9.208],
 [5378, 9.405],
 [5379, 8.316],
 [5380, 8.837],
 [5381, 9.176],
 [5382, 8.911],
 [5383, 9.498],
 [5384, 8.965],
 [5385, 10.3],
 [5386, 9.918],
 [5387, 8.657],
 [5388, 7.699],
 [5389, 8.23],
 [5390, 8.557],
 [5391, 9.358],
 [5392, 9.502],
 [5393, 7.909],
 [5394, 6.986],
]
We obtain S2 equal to -3.2 angstrom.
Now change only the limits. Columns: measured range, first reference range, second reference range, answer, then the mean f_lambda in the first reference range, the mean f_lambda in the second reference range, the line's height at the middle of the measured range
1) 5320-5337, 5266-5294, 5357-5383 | 0.6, 7.97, 8.65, 8.33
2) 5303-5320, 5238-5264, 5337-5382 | 0.3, 8.59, 8.8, 8.71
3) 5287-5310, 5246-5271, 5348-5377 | 1.0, 8.27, 8.78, 8.46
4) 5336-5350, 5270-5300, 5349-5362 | 0.6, 7.98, 9.4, 9.15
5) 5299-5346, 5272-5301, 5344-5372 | 0.5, 8.03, 8.9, 8.47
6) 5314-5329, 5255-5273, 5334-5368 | 0.6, 7.85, 8.98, 8.6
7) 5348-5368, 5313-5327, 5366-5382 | -1.7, 8.49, 8.35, 8.39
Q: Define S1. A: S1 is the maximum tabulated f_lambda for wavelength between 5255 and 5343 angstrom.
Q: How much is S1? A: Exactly 10.86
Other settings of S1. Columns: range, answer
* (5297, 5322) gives 10.04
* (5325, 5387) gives 10.45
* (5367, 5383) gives 9.498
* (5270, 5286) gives 9.777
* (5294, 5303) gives 9.009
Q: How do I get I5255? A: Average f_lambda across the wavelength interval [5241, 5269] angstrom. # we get 8.28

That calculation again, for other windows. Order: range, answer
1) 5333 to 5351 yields 8.73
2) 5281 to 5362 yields 8.47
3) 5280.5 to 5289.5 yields 8.34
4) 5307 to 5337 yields 8.29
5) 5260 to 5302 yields 7.95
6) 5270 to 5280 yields 7.82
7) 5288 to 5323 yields 8.34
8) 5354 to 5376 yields 8.67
